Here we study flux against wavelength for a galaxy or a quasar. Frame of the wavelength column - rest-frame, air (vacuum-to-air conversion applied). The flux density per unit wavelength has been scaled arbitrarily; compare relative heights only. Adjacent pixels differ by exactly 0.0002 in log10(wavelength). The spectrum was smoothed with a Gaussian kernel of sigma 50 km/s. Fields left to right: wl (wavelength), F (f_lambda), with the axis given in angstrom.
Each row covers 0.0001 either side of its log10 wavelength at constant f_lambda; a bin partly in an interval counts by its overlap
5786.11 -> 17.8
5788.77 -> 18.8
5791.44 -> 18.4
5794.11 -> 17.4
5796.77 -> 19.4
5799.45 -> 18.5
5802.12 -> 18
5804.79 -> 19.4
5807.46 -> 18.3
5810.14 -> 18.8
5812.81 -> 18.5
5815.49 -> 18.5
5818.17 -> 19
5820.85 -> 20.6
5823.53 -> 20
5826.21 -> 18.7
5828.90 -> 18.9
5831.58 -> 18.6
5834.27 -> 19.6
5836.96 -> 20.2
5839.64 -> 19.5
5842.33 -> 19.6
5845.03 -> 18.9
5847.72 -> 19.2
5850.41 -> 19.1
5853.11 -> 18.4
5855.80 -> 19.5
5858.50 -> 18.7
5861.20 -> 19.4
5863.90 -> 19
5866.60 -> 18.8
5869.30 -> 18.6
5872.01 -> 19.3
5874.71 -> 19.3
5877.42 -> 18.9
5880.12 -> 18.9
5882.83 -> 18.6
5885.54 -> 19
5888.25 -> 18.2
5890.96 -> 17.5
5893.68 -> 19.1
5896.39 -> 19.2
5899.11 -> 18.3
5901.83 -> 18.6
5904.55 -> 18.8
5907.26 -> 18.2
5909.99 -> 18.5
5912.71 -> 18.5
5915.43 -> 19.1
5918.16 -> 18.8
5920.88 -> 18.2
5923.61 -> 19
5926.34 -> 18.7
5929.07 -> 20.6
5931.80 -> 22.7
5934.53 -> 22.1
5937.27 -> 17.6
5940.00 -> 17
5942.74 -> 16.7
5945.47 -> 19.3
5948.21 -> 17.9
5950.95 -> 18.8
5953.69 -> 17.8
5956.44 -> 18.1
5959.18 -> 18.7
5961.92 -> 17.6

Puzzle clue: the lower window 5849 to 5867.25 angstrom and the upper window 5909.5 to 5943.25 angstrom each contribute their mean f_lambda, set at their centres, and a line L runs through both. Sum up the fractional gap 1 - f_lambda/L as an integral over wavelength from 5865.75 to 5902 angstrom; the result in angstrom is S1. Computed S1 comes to 0.6 angstrom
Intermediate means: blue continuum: 19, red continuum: 19.1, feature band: 18.7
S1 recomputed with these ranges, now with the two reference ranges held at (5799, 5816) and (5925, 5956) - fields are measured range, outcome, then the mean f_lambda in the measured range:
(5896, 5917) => 0.29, 18.6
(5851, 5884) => -0.33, 19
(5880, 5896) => 0.23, 18.6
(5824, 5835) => -0.20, 19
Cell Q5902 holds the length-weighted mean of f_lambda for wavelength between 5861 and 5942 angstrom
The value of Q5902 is 18.9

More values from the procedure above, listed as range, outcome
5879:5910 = 18.6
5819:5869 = 19.2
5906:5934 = 19.3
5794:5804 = 18.5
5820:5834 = 19.3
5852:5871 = 18.9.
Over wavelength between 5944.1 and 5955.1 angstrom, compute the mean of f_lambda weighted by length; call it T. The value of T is 18.4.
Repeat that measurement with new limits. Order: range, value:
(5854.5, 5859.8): 19.1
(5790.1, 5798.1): 18.4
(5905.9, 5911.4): 18.4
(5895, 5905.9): 18.7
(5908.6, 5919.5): 18.7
